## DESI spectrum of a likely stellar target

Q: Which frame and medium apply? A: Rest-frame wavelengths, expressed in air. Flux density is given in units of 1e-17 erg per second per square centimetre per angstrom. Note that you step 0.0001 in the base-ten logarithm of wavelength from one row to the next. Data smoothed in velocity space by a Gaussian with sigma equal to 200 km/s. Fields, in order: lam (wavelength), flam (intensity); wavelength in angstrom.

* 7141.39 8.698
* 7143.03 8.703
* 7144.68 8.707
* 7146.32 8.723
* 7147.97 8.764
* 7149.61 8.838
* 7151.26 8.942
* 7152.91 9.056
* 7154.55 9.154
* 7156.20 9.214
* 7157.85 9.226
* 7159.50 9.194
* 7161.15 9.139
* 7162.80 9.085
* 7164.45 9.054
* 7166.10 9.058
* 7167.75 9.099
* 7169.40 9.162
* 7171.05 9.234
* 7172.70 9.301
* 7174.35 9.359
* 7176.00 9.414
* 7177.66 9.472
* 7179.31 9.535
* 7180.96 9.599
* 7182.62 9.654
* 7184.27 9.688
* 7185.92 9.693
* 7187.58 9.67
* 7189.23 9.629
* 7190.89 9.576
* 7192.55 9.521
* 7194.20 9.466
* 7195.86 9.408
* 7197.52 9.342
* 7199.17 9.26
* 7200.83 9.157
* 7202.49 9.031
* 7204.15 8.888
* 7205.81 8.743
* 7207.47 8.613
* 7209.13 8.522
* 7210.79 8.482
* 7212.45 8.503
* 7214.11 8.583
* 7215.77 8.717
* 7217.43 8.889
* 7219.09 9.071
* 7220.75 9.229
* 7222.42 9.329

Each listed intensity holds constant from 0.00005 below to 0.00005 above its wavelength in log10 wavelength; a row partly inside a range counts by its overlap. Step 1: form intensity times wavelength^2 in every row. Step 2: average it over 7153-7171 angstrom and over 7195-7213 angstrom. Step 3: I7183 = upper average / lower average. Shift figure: 0.99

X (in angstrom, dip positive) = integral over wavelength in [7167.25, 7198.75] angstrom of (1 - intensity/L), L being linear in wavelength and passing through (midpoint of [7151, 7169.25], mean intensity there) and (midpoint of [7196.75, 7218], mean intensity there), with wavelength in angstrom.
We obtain -1.7 angstrom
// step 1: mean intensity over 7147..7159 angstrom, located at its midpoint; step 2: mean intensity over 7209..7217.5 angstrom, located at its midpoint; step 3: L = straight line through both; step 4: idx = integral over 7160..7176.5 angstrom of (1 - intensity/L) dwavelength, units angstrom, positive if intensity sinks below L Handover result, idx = -0.50 angstrom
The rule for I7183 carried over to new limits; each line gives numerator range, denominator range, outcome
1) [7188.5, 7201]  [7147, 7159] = 1.06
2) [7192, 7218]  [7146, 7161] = 1.00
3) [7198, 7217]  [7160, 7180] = 0.96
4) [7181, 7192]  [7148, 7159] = 1.07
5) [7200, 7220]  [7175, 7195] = 0.92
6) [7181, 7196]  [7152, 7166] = 1.06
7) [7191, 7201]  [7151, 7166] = 1.04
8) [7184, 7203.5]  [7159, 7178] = 1.03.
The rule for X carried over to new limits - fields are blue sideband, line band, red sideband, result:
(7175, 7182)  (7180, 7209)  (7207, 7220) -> -0.6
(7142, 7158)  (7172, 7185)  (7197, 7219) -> -0.9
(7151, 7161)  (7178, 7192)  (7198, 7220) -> -1.0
